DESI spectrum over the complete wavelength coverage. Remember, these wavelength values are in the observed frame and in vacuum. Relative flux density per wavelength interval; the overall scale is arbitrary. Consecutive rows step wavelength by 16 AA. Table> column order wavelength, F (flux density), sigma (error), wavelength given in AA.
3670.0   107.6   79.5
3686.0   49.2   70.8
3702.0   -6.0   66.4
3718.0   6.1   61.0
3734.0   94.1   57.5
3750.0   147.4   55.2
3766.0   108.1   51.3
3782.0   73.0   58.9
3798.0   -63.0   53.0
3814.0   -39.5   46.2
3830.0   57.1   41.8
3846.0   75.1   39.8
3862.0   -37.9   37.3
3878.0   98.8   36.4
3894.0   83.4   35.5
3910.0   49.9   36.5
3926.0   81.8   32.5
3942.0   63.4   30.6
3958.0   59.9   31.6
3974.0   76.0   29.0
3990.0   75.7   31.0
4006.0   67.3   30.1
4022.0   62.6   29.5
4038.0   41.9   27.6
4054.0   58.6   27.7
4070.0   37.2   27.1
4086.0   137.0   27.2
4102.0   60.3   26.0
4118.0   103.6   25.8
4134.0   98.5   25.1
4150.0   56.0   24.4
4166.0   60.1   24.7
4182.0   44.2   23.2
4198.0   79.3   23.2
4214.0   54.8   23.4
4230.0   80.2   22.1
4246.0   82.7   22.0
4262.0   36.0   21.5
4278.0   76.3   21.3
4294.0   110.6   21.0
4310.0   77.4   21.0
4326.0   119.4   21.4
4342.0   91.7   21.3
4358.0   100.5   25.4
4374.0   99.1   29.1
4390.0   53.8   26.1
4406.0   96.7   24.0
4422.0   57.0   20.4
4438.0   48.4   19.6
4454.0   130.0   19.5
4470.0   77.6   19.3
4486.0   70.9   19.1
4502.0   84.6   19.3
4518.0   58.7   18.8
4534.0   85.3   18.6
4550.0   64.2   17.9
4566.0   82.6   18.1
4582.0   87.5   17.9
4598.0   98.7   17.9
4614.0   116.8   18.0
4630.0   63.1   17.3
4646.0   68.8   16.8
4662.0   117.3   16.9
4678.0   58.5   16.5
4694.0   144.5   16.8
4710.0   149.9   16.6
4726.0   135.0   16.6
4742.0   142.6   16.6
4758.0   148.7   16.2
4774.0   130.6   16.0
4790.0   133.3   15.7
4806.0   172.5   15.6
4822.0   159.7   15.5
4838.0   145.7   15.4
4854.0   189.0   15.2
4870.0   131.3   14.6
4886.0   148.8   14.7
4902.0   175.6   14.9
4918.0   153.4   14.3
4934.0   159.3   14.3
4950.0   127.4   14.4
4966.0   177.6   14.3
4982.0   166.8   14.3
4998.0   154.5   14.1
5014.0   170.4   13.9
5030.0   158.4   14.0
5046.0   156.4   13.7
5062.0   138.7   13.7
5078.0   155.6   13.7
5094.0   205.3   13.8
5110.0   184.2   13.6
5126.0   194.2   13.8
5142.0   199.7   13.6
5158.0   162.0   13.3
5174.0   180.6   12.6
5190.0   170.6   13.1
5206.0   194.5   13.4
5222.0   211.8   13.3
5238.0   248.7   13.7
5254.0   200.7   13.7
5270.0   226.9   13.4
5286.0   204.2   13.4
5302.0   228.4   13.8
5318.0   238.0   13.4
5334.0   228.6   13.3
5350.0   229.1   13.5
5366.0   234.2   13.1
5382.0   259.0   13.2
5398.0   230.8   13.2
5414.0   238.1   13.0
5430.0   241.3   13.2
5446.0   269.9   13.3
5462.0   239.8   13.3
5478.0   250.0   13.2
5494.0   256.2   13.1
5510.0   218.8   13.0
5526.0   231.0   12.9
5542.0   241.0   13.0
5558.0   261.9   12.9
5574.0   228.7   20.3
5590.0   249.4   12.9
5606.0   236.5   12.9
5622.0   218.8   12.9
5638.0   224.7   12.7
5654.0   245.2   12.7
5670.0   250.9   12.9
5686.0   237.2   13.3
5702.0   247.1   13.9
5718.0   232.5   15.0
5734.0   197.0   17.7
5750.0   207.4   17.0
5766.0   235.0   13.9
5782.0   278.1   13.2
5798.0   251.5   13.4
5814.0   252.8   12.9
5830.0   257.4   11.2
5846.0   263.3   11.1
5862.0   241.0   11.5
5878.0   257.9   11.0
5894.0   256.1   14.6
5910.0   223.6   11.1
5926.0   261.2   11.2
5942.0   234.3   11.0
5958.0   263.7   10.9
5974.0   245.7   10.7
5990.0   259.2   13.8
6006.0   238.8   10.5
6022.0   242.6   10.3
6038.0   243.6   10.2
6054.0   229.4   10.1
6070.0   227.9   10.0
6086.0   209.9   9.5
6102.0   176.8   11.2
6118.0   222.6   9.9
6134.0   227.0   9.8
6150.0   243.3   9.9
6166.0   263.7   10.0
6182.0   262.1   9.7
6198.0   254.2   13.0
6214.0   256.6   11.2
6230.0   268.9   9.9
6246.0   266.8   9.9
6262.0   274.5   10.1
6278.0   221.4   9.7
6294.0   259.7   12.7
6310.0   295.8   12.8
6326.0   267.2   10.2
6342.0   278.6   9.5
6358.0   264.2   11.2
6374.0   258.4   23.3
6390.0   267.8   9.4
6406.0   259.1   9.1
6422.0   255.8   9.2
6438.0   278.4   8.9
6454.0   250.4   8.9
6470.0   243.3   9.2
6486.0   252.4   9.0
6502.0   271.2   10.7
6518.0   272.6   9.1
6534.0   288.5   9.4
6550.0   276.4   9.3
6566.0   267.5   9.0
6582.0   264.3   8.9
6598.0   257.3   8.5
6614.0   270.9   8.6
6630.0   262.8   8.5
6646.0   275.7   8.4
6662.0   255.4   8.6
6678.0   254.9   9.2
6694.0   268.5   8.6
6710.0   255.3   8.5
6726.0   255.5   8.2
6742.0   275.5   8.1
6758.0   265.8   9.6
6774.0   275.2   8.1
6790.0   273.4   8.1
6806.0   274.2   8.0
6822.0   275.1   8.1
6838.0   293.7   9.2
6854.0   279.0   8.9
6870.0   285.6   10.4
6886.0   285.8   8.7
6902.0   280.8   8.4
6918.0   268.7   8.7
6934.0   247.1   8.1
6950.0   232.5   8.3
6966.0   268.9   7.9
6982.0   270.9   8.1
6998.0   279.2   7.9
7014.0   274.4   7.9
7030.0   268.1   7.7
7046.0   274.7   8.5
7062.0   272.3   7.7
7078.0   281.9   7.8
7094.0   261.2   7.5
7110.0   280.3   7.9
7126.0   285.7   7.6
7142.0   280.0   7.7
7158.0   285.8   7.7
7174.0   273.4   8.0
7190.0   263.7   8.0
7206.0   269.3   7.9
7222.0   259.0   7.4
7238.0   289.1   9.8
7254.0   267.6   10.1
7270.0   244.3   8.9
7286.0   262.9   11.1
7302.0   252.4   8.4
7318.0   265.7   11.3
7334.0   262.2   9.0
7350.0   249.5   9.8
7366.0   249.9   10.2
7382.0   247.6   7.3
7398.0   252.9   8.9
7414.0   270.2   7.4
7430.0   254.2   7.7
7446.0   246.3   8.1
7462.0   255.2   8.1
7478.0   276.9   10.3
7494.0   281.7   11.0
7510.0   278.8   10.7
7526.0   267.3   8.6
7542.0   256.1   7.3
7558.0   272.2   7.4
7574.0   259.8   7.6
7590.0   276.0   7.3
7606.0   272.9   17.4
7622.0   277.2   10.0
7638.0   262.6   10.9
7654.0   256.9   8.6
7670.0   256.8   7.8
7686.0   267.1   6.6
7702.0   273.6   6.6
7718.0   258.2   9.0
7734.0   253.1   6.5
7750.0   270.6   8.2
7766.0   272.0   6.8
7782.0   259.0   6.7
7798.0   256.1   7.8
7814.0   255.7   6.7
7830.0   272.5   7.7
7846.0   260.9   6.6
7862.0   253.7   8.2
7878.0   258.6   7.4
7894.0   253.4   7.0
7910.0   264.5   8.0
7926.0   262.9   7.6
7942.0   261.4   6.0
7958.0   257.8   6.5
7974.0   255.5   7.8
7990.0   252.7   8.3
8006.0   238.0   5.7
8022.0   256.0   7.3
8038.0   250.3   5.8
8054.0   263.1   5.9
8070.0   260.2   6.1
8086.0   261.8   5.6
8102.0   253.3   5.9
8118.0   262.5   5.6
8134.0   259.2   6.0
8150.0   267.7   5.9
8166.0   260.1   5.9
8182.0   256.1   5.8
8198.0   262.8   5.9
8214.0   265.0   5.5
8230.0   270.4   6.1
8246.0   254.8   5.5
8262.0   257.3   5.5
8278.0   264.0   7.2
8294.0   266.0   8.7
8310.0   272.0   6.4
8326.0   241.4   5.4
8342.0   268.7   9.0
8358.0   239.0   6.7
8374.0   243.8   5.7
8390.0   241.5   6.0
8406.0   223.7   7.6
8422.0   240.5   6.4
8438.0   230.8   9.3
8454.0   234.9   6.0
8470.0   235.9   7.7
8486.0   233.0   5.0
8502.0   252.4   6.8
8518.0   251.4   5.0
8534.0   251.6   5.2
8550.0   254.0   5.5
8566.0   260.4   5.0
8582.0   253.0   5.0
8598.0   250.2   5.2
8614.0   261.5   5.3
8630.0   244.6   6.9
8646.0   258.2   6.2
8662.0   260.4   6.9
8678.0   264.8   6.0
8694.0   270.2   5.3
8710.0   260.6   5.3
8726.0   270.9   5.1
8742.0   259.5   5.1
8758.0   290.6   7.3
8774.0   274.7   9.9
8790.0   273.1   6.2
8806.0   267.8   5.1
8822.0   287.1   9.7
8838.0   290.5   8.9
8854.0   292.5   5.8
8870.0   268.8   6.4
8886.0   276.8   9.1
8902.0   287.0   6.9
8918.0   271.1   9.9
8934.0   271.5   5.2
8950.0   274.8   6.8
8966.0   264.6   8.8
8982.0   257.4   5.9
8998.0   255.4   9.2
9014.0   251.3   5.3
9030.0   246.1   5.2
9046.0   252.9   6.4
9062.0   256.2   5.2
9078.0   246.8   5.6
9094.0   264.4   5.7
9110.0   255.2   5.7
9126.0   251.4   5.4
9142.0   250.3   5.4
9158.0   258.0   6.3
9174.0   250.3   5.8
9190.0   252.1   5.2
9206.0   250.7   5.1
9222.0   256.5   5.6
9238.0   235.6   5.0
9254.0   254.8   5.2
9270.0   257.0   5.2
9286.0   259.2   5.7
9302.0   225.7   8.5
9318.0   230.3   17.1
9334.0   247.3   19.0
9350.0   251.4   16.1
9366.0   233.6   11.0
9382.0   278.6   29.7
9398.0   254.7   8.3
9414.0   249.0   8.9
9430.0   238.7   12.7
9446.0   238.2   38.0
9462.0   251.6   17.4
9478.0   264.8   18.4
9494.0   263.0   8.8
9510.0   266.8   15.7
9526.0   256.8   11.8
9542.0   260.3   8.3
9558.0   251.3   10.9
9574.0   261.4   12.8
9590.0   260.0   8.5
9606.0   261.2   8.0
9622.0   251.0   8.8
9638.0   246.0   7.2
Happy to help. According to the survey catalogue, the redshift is 0.178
